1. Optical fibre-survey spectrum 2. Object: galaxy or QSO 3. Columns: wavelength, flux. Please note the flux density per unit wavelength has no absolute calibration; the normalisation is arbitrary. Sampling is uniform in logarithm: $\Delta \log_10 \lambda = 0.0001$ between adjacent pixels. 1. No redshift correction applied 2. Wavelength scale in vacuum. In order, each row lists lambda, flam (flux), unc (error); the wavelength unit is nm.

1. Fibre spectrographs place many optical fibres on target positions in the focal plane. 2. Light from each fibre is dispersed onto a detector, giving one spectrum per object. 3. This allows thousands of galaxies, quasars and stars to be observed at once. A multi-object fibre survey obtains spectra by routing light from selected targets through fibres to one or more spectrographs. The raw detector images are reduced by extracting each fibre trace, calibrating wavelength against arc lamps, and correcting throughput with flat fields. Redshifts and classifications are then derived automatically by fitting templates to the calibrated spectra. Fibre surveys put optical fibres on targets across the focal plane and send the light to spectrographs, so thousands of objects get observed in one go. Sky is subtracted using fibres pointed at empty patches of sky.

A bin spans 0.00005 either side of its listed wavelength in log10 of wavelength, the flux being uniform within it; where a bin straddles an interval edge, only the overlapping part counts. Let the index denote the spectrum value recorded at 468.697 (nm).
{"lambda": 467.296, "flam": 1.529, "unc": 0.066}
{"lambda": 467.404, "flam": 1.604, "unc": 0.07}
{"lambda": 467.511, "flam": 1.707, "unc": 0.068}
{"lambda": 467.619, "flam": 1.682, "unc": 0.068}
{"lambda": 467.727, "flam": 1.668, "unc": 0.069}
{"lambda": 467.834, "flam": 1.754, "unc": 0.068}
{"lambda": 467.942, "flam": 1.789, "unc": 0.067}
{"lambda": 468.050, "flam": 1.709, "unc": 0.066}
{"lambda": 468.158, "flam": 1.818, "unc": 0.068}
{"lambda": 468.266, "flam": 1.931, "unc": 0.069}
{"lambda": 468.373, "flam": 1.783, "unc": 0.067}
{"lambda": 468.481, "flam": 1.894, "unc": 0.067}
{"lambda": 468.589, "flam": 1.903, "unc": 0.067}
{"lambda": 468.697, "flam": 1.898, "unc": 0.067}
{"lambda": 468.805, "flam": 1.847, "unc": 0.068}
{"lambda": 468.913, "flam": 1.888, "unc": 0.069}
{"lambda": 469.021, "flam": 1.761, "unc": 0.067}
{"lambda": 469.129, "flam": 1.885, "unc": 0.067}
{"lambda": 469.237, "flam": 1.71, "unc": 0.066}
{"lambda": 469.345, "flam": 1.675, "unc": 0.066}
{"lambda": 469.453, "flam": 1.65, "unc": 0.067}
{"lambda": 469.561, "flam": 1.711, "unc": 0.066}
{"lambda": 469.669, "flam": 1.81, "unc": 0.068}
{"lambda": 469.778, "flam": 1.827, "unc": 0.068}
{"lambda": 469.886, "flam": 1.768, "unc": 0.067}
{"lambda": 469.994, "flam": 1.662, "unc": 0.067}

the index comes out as 1.898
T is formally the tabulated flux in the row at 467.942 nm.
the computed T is 1.789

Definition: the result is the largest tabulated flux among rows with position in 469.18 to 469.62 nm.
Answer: 1.711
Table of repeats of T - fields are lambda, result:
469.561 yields 1.711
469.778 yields 1.827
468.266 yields 1.931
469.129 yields 1.885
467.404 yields 1.604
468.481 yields 1.894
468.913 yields 1.888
